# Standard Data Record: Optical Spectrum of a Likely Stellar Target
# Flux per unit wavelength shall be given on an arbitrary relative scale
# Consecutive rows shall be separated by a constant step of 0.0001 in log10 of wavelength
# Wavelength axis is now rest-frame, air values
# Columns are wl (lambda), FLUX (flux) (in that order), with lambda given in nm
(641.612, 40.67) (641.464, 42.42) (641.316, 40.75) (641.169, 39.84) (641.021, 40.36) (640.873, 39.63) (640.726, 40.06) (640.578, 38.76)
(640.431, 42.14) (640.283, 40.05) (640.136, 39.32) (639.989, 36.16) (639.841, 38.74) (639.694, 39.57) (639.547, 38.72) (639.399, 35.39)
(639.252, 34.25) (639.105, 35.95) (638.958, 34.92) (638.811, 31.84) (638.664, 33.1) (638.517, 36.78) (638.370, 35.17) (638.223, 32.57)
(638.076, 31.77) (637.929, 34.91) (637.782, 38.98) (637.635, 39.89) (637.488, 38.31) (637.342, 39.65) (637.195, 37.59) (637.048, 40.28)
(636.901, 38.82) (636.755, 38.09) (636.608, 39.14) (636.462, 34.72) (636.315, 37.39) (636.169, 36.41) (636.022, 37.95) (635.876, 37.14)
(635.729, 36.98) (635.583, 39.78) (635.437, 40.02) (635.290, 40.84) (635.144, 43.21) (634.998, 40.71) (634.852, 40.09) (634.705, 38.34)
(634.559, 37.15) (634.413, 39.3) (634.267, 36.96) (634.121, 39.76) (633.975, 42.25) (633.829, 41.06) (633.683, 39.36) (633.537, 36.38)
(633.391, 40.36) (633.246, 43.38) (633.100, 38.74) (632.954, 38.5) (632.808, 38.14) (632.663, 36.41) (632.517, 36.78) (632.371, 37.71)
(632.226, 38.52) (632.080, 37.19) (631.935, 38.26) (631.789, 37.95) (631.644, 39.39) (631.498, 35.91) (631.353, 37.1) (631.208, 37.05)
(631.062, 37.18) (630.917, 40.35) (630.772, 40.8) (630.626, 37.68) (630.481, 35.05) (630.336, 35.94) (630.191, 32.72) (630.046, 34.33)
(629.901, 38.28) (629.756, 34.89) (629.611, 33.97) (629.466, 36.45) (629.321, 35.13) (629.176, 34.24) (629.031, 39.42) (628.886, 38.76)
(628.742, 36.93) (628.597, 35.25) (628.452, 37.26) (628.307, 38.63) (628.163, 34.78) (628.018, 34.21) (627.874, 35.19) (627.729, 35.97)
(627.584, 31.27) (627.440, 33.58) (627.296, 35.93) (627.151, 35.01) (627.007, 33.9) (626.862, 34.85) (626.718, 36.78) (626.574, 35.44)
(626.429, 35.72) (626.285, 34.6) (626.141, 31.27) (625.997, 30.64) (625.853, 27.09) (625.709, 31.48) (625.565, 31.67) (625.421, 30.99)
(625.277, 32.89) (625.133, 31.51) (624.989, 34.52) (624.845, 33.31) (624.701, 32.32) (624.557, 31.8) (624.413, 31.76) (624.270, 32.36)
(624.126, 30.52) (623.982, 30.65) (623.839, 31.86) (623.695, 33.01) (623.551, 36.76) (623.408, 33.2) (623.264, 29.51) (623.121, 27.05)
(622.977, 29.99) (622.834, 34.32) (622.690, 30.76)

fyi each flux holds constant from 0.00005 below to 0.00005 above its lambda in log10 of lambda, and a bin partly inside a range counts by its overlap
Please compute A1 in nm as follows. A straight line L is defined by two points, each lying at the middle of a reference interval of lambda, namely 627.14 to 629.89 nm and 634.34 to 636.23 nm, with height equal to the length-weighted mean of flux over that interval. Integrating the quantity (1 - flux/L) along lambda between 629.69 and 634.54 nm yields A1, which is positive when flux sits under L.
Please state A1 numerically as -0.06 nm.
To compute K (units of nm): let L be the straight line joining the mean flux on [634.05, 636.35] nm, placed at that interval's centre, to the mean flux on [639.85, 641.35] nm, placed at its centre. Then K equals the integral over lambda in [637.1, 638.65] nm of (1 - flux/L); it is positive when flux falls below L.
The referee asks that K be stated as 0.11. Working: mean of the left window 38.9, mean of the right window 39.6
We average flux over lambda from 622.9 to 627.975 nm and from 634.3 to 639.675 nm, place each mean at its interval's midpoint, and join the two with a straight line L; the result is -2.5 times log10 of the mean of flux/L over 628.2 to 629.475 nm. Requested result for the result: -0.08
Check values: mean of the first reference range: 32.7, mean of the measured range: 36.9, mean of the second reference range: 37.4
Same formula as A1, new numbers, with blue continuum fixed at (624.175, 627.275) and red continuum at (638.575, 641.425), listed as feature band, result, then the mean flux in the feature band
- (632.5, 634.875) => -0.22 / 39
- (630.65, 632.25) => -0.15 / 38.1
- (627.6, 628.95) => -0.09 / 36.1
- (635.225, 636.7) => -0.06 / 38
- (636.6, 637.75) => -0.06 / 39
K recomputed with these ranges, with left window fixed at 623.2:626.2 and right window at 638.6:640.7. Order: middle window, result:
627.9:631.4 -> -0.30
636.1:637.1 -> -0.05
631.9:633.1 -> -0.11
